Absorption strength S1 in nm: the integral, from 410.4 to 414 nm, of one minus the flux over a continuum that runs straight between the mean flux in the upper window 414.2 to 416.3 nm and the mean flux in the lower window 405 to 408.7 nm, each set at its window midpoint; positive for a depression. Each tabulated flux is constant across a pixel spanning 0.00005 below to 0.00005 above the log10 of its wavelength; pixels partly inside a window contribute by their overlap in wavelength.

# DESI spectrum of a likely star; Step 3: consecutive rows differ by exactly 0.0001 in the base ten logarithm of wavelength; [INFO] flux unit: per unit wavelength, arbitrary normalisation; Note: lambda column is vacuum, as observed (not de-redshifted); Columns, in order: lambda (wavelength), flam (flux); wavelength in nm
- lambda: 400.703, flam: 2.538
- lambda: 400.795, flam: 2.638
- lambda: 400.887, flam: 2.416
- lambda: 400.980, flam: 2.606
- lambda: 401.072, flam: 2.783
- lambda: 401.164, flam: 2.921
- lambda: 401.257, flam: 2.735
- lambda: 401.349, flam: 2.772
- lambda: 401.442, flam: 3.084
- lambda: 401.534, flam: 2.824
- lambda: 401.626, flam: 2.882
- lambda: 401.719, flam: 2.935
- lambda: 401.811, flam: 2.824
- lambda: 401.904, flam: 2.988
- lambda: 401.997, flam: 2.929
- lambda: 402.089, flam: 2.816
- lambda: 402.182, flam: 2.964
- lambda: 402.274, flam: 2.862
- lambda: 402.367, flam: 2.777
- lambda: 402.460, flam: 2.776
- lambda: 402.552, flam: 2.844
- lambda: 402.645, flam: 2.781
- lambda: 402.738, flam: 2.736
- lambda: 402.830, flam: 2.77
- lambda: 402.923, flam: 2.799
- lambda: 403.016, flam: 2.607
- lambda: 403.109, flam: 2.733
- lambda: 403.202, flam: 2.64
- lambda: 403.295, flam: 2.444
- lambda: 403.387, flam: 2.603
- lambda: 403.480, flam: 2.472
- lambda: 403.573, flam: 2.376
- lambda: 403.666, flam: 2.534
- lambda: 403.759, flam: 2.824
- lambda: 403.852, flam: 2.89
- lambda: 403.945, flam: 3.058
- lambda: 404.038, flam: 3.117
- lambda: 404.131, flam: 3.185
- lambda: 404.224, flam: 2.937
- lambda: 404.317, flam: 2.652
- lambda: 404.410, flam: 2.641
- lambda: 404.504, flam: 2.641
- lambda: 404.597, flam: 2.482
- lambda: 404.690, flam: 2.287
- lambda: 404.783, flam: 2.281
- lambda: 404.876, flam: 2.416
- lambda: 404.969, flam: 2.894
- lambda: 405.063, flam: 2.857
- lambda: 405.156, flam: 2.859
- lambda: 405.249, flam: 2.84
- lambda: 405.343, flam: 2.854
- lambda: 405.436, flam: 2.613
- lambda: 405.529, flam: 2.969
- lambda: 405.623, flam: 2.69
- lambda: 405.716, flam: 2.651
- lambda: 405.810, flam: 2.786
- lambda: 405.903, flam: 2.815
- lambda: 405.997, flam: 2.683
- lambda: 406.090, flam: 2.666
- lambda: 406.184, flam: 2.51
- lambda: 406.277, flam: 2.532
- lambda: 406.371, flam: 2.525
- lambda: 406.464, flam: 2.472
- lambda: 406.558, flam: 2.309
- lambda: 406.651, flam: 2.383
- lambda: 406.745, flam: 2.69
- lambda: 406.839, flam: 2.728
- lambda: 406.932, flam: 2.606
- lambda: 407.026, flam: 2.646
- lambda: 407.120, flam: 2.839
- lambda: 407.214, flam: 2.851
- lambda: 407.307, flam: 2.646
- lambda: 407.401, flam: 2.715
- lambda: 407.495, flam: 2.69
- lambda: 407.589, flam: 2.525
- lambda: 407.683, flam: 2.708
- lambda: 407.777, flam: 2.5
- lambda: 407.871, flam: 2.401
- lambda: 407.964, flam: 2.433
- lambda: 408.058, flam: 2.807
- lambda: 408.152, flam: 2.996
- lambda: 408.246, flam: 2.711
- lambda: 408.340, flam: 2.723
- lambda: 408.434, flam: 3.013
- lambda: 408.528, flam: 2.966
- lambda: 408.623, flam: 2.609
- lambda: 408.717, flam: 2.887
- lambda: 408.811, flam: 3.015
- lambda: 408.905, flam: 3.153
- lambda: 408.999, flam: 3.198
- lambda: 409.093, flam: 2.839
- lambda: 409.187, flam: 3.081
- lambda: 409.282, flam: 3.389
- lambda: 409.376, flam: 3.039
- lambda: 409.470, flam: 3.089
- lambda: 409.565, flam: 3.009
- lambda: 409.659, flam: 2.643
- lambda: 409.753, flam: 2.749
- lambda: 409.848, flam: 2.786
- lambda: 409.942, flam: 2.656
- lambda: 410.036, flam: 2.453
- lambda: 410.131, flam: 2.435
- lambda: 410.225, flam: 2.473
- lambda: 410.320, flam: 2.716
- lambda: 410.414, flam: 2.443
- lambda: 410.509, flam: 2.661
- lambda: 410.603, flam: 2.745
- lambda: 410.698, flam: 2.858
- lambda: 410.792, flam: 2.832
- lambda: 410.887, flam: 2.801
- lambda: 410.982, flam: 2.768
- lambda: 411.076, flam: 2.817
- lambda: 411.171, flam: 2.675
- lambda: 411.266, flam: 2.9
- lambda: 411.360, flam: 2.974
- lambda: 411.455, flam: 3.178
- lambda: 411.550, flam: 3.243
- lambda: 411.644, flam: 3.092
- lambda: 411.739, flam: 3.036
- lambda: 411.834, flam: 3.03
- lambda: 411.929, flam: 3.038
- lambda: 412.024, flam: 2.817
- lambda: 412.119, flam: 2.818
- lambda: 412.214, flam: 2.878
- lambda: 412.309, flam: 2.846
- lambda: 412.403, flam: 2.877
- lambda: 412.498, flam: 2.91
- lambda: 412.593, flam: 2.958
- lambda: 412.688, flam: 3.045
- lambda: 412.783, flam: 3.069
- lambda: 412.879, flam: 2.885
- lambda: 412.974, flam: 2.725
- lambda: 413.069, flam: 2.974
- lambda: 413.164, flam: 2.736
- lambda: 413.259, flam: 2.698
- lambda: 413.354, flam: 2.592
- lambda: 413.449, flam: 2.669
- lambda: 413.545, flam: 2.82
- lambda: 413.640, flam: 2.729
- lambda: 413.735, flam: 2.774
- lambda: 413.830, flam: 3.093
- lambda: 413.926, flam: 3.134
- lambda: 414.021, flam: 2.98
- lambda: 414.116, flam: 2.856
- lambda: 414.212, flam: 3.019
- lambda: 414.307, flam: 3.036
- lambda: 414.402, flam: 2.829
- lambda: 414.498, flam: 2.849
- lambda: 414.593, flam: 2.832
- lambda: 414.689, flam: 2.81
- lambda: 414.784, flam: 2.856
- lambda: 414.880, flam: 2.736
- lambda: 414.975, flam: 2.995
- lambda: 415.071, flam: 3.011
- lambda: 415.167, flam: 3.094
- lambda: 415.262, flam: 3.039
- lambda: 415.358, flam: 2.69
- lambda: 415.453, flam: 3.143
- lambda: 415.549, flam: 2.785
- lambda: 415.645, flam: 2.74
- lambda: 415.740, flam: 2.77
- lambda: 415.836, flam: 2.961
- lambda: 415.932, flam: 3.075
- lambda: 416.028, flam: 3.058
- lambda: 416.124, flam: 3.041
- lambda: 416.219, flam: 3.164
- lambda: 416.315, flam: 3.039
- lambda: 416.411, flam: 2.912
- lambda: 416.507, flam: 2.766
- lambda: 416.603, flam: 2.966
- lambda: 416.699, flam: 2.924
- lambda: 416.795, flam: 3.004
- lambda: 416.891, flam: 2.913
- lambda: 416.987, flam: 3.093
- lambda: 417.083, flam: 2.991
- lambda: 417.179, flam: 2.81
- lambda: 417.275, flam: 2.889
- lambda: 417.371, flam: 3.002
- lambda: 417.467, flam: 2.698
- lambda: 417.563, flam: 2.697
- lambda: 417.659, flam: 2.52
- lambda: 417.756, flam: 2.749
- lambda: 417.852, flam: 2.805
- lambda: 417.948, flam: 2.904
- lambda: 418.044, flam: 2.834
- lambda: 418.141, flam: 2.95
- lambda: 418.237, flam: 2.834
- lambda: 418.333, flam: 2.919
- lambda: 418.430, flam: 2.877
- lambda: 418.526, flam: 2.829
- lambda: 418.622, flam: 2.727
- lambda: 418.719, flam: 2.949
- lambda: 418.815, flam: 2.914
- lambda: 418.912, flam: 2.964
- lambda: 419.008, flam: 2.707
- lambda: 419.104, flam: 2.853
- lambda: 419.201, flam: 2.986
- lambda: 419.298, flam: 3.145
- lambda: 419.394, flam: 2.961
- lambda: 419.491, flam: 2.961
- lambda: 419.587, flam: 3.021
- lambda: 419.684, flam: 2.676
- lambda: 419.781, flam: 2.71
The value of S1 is -0.04 nm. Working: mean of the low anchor 2.69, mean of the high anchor 2.93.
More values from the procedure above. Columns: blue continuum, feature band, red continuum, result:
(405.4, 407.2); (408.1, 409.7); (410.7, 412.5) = -0.106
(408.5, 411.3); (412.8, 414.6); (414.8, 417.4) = 0.025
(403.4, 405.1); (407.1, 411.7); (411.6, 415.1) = -0.009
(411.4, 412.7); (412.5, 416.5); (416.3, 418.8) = 0.033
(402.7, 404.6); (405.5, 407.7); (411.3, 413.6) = 0.111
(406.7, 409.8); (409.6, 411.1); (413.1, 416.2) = 0.086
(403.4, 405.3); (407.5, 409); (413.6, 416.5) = 0.009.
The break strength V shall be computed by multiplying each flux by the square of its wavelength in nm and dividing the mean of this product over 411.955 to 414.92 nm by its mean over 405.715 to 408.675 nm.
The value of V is 1.11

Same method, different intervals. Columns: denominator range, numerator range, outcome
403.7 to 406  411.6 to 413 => 1.10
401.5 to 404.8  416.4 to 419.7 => 1.13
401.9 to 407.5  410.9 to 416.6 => 1.13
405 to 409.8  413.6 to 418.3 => 1.10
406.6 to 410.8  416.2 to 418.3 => 1.09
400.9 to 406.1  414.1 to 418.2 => 1.12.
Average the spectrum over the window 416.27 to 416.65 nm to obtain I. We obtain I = 2.92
